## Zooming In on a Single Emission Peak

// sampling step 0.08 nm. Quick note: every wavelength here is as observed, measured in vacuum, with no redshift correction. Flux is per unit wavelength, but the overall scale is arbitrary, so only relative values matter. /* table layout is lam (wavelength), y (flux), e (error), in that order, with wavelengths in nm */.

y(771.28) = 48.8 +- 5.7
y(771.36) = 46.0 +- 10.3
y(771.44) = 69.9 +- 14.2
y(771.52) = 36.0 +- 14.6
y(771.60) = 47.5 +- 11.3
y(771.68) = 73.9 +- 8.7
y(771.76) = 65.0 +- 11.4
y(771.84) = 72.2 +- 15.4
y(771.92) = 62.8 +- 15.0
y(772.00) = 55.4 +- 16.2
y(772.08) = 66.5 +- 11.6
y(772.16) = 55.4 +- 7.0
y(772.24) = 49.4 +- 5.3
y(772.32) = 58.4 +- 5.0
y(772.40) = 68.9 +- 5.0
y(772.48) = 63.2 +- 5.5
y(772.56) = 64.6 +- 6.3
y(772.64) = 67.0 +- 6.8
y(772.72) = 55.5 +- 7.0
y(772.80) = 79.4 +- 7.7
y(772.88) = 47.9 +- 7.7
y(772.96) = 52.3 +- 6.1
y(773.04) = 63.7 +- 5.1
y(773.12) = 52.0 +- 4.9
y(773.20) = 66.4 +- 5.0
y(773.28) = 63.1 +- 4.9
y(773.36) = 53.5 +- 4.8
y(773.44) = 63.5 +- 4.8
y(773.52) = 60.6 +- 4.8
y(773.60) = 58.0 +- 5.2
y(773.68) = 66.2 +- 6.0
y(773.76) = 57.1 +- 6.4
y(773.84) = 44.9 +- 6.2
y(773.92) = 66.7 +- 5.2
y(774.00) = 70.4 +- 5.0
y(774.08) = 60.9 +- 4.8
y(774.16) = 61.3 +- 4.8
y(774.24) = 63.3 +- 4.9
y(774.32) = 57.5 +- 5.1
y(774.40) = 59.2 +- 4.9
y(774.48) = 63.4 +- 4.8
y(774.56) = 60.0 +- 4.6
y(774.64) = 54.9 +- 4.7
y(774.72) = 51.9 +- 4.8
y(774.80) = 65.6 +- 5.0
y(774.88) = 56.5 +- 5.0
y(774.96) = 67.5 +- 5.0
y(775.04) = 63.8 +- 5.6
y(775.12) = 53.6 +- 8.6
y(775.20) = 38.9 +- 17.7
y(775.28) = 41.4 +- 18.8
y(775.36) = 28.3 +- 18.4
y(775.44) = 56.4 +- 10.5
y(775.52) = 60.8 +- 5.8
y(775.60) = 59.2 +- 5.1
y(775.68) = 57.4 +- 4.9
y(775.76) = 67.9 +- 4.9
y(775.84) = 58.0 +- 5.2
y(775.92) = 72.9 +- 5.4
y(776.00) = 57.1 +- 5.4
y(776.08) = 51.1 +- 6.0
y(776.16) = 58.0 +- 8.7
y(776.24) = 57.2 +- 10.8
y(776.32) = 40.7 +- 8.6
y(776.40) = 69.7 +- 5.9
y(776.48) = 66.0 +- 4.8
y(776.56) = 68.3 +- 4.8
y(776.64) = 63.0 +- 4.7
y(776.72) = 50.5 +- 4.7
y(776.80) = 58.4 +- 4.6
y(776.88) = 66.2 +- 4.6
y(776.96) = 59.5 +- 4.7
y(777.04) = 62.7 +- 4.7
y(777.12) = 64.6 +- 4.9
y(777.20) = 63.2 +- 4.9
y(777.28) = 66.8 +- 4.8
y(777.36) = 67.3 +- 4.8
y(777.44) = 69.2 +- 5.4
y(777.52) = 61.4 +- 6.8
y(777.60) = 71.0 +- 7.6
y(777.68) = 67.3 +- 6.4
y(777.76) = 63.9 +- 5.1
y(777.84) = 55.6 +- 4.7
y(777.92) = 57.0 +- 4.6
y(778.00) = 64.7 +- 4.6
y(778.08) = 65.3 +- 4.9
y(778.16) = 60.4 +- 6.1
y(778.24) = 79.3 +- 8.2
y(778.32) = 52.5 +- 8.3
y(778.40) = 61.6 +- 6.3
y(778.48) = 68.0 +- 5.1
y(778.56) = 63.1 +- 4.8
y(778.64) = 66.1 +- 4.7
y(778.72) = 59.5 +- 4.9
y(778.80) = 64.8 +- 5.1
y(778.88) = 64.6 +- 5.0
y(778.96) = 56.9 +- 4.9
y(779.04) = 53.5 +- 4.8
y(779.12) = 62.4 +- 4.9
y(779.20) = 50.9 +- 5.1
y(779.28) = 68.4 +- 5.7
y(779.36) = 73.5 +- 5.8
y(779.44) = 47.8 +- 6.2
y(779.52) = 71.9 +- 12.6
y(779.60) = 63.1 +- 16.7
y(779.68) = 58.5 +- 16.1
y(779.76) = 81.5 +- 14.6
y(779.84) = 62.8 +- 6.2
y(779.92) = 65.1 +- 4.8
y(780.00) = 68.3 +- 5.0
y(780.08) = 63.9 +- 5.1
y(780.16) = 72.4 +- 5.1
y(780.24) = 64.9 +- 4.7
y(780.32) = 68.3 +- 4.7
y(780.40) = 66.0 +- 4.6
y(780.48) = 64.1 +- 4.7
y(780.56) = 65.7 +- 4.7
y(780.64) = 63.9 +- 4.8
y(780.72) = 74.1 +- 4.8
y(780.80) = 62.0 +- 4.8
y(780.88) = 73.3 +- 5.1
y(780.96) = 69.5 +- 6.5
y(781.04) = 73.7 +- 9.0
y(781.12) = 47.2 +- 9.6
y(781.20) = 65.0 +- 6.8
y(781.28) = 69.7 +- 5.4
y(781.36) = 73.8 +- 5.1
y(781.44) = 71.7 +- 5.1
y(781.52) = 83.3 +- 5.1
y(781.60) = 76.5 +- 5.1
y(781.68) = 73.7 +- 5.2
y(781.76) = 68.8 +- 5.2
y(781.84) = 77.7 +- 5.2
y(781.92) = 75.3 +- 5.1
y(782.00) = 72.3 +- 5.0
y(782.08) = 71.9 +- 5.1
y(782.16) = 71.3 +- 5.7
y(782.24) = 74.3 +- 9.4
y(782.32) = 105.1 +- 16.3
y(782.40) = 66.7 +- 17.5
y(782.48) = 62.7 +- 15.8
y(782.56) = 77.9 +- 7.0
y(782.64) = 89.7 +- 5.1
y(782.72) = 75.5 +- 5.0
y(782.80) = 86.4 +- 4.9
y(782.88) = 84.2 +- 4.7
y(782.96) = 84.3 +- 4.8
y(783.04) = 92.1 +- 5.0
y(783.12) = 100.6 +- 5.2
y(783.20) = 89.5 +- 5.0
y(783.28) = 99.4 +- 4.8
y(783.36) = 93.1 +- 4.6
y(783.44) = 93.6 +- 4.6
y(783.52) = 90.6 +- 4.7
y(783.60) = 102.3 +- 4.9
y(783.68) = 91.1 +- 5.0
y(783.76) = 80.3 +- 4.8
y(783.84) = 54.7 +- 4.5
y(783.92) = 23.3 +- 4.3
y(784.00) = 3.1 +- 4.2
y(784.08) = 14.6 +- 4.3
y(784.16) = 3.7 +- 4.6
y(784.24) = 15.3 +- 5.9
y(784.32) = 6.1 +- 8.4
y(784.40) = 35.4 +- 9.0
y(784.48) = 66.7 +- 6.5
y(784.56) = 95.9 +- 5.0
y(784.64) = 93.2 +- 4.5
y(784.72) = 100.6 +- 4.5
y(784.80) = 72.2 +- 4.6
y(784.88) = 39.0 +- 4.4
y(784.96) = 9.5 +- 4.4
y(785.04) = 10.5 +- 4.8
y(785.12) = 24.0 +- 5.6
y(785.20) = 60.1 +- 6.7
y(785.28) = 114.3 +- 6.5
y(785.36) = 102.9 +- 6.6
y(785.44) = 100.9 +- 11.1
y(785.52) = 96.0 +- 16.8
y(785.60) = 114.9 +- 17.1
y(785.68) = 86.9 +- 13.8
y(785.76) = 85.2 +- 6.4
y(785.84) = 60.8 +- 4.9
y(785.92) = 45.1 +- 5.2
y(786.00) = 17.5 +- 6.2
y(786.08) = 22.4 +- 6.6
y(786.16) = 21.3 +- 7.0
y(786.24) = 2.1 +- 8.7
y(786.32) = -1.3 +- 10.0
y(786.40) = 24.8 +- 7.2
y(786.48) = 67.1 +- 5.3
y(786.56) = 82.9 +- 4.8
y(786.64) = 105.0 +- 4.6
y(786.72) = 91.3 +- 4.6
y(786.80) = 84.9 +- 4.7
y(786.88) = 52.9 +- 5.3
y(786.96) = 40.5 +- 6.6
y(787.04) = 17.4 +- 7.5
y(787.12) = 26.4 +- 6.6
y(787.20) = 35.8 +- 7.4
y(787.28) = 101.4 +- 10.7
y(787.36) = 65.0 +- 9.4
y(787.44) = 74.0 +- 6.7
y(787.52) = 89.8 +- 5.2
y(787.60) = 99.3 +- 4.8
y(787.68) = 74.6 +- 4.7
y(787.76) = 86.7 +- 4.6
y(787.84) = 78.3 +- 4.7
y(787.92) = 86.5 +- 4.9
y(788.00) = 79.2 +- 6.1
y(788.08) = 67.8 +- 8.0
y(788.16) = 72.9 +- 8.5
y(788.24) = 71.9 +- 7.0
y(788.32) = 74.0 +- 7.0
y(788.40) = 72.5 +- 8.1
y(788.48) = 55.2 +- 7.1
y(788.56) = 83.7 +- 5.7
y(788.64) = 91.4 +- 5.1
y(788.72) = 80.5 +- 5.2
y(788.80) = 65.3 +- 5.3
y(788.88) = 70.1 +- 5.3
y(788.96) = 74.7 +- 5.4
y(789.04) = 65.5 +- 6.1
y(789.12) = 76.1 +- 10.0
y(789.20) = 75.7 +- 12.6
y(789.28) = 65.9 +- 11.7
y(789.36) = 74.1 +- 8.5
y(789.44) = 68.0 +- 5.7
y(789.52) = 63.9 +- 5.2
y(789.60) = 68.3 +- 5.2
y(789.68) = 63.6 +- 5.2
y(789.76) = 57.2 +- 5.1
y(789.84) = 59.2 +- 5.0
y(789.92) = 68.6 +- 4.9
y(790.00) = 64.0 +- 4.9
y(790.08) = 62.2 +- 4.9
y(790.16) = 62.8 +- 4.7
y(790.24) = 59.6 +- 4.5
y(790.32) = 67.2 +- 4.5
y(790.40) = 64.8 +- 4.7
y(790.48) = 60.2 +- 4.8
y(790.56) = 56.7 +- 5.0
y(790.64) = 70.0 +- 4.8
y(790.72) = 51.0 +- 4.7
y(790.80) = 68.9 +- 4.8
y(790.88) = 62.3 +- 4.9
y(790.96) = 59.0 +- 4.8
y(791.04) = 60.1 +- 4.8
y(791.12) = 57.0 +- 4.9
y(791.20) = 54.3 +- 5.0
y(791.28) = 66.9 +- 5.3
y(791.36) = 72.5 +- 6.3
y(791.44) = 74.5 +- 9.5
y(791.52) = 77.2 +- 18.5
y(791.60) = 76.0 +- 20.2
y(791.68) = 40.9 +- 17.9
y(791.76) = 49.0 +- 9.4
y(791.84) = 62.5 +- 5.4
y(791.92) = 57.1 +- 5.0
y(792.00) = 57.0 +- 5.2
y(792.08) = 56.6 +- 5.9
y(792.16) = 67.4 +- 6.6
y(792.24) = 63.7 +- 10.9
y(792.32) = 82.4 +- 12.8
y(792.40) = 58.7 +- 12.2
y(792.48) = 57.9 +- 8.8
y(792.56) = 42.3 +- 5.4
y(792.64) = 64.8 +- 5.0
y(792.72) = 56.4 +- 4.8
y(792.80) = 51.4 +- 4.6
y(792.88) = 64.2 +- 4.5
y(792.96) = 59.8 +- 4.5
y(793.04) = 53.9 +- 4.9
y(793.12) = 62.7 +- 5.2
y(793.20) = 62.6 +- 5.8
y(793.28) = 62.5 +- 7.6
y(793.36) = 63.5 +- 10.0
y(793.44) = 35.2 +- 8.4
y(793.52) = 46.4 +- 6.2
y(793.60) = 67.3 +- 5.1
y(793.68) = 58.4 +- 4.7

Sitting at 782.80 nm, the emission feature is Mg II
